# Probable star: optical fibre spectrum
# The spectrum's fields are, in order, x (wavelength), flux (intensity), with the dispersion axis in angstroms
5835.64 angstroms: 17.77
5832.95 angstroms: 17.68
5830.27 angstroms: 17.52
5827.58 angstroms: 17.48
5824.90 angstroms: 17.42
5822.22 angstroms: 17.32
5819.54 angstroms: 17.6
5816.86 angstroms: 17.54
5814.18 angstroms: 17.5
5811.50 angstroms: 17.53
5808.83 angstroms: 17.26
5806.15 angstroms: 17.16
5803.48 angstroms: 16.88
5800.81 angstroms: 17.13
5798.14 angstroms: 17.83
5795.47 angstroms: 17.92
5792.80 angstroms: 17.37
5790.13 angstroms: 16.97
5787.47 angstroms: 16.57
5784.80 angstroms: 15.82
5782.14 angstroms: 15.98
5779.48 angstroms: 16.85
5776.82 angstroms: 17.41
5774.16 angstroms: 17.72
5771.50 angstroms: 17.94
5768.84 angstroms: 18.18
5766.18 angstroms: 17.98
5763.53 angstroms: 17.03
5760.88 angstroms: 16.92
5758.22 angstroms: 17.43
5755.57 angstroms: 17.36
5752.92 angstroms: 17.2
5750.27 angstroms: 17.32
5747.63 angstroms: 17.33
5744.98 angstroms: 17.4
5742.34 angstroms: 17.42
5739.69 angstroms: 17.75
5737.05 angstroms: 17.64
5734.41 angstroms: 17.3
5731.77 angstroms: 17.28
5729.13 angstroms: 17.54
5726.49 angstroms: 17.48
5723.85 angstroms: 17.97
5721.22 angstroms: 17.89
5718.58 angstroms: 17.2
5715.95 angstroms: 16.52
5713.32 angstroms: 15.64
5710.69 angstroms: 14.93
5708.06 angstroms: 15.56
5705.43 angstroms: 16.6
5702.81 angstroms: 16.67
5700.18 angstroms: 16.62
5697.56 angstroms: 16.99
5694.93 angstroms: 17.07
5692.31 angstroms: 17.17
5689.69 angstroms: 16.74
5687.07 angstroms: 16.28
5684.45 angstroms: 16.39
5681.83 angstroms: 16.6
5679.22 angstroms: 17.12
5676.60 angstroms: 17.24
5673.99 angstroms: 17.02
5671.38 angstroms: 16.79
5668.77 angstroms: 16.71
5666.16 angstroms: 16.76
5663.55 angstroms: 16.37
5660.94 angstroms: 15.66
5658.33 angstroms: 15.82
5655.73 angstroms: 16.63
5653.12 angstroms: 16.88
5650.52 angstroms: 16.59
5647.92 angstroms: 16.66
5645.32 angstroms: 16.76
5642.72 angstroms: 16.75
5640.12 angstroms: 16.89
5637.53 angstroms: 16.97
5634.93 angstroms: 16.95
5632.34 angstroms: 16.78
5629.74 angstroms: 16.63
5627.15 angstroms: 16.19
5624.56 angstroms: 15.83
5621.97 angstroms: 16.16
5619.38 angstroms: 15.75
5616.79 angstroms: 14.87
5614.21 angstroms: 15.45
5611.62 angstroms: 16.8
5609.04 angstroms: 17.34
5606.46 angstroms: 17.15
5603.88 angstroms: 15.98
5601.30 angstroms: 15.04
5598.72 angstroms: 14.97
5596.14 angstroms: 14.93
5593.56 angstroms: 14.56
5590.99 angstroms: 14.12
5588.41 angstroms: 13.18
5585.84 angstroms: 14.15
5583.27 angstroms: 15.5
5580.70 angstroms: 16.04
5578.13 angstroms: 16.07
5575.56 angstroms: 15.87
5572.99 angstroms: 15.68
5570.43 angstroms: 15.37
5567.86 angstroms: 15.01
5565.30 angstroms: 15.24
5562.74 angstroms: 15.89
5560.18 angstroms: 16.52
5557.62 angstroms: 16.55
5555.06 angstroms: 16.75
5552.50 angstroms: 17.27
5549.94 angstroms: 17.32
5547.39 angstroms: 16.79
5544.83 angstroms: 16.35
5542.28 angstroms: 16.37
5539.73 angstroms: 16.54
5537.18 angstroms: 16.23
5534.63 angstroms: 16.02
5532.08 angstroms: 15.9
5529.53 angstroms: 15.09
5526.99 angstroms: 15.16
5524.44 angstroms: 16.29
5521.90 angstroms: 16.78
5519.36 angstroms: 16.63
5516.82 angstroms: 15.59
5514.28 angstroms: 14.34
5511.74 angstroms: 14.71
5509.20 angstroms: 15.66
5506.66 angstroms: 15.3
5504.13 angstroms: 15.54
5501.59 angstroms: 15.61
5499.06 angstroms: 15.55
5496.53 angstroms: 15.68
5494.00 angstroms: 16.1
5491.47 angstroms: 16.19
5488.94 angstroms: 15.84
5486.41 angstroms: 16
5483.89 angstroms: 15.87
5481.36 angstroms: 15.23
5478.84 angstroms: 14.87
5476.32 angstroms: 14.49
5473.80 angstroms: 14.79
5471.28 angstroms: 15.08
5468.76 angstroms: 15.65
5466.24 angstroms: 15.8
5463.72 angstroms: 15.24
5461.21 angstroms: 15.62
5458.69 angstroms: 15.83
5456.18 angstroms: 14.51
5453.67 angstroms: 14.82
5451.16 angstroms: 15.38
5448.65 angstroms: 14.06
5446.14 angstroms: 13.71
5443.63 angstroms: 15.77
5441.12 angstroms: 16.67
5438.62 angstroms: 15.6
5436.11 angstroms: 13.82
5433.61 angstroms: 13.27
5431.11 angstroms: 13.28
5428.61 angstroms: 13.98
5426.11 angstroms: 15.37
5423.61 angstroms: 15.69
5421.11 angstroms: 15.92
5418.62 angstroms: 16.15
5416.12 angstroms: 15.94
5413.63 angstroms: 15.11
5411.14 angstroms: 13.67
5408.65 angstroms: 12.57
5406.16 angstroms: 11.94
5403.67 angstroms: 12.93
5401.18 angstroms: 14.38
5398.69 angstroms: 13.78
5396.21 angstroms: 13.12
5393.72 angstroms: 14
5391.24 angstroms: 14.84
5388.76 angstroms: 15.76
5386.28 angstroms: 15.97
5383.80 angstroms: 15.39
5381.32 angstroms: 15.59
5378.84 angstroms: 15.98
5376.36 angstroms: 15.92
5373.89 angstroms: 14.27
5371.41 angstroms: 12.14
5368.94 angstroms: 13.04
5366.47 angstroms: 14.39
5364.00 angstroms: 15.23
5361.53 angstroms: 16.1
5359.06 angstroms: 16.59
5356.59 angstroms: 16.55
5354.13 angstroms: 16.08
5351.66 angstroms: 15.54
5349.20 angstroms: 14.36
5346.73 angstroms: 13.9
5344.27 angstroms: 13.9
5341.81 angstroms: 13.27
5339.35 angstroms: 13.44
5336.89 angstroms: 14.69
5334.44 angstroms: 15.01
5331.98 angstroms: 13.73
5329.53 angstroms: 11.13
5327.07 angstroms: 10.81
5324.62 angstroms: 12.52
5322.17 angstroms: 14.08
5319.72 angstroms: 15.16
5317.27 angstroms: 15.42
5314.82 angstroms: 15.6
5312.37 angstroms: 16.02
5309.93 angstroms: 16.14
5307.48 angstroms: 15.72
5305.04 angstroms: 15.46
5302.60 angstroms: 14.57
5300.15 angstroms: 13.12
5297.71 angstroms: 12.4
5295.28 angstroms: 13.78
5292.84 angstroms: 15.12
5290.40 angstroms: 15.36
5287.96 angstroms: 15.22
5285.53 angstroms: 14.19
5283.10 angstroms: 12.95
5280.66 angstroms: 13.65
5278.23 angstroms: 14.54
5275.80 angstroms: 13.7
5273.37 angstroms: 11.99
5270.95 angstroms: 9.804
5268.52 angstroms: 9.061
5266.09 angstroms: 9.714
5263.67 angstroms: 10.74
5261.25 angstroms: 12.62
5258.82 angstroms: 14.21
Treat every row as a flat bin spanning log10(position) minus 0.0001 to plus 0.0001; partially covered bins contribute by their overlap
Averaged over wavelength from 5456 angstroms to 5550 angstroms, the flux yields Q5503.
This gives 15.7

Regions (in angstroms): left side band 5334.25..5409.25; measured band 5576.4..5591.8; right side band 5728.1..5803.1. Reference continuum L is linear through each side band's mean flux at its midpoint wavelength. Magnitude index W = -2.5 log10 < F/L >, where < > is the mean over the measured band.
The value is 0.08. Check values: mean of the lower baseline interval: 14.5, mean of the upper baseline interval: 17.3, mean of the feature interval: 14.9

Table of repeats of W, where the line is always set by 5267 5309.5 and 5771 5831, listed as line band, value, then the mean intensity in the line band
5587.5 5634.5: 0.01 mag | 15.7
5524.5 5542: -0.04 mag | 15.9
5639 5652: -0.04 mag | 16.7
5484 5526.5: -0.04 mag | 15.7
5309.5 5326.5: -0.07 mag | 14.8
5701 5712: 0.04 mag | 16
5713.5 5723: -0.03 mag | 17.1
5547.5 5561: -0.09 mag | 16.9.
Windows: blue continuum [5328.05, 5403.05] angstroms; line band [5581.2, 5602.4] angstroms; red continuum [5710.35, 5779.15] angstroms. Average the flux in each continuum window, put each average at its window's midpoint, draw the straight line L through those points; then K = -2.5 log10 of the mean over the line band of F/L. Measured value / 0.11 mag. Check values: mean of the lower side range 14.6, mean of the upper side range 17.3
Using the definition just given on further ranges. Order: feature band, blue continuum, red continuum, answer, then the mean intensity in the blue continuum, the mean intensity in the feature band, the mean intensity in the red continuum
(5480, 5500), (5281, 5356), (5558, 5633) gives -0.05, 14.3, 15.8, 15.6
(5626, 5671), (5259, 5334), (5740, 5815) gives -0.02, 13.5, 16.6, 17.3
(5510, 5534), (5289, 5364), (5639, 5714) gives 0.00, 14.5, 15.6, 16.6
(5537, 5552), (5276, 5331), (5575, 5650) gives -0.08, 14.2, 16.7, 15.9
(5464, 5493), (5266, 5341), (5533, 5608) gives -0.03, 13.7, 15.4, 15.8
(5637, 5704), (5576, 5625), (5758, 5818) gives -0.04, 15.5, 16.7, 17.3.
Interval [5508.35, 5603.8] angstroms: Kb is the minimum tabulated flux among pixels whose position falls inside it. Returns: 13.18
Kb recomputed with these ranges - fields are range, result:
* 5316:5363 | 10.81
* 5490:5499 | 15.68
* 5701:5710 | 15.56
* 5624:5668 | 15.66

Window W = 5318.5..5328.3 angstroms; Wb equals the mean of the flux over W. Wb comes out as 13.1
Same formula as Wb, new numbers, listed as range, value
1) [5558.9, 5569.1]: 15.7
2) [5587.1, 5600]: 14.3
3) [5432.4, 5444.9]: 15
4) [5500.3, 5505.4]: 15.6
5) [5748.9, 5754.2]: 17.3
